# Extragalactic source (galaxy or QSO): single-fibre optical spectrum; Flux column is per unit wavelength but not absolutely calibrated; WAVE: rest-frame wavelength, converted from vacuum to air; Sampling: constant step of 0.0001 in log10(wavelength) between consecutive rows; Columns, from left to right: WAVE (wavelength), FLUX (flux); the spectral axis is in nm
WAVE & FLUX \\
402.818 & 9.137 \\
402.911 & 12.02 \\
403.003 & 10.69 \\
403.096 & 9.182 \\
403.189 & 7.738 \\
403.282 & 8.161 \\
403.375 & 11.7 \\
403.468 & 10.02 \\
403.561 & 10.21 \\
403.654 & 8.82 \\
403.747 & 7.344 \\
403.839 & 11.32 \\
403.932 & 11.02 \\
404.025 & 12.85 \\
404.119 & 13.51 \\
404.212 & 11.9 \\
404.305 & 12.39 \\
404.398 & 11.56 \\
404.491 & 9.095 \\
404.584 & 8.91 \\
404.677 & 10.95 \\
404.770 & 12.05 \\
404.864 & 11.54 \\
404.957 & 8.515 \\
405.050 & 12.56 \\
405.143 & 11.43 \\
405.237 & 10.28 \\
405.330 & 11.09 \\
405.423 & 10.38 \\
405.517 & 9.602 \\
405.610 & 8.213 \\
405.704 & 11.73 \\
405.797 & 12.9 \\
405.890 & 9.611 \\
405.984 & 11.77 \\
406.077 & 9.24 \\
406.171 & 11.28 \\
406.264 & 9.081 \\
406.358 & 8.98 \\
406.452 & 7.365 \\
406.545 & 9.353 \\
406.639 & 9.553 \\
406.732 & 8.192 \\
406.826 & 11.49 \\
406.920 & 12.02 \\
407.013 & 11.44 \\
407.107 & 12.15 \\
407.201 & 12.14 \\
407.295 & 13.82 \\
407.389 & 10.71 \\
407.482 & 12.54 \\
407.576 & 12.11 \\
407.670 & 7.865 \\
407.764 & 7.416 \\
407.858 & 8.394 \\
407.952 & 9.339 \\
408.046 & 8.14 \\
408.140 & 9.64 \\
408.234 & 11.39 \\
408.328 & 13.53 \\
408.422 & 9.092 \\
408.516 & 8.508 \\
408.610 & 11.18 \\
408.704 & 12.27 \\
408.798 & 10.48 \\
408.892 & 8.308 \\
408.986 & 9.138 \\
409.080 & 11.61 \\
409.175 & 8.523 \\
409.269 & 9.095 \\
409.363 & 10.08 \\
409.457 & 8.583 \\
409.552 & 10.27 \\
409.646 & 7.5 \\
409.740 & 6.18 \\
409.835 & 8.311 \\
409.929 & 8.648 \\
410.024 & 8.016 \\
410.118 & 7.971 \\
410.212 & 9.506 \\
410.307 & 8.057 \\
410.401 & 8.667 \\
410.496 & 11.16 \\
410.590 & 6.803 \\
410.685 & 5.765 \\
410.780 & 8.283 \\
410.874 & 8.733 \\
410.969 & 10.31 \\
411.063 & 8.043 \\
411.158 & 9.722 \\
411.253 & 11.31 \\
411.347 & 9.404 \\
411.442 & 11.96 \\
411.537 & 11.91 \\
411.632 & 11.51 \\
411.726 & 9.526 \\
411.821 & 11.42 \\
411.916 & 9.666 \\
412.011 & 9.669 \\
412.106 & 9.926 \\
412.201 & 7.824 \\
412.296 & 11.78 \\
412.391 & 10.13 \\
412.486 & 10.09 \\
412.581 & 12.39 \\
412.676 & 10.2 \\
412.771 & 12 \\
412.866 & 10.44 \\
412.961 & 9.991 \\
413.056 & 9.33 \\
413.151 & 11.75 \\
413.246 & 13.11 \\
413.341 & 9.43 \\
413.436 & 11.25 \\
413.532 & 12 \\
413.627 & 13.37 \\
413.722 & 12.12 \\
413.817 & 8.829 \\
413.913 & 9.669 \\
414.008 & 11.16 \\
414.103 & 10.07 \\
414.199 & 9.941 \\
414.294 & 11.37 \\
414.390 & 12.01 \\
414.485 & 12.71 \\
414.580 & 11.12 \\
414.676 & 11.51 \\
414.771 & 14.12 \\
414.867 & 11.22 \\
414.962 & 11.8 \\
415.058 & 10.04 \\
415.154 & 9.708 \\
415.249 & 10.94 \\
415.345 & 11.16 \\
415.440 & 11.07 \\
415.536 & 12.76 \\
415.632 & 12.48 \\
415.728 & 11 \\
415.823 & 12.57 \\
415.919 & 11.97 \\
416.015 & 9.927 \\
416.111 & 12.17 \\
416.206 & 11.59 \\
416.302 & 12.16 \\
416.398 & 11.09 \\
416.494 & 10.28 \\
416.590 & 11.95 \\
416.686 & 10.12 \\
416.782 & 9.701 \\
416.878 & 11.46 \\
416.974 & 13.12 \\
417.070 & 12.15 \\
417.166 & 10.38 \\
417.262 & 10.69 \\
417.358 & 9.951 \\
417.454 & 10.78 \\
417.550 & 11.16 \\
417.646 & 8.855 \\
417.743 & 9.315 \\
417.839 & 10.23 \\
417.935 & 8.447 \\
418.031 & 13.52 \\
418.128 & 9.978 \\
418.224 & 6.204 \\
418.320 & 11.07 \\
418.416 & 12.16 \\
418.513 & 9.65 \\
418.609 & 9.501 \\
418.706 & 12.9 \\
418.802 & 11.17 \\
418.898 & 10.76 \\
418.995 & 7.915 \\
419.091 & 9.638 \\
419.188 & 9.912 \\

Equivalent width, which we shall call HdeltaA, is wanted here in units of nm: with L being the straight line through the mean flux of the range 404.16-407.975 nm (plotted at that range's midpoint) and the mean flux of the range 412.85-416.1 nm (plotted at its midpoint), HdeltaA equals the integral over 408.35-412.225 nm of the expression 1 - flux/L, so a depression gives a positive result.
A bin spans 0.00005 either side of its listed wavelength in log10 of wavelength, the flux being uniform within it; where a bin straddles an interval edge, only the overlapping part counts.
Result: 0.54 nm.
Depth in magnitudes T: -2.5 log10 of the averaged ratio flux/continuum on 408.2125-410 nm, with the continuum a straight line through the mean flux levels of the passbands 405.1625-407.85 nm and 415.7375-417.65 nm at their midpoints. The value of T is 0.11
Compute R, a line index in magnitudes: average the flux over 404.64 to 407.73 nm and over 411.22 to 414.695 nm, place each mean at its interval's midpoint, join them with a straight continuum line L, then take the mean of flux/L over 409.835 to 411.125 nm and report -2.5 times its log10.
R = 0.26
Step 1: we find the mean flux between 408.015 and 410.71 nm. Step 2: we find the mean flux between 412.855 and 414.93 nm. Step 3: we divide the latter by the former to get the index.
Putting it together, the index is 1.22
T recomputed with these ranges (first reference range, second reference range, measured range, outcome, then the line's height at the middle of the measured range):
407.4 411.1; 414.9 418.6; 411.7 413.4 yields -0.06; 9.95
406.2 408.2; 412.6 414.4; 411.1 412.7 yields 0.03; 10.7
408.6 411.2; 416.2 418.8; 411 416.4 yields -0.13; 9.81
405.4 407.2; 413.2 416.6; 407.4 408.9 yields 0.05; 10.5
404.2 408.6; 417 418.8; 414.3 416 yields -0.12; 10.4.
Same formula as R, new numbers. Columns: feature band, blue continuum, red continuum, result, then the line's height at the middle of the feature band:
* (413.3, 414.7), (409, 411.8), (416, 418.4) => -0.12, 9.97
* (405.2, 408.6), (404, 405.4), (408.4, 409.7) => 0.01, 10.4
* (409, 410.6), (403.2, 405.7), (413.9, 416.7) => 0.24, 11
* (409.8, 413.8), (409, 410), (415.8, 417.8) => -0.05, 9.53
